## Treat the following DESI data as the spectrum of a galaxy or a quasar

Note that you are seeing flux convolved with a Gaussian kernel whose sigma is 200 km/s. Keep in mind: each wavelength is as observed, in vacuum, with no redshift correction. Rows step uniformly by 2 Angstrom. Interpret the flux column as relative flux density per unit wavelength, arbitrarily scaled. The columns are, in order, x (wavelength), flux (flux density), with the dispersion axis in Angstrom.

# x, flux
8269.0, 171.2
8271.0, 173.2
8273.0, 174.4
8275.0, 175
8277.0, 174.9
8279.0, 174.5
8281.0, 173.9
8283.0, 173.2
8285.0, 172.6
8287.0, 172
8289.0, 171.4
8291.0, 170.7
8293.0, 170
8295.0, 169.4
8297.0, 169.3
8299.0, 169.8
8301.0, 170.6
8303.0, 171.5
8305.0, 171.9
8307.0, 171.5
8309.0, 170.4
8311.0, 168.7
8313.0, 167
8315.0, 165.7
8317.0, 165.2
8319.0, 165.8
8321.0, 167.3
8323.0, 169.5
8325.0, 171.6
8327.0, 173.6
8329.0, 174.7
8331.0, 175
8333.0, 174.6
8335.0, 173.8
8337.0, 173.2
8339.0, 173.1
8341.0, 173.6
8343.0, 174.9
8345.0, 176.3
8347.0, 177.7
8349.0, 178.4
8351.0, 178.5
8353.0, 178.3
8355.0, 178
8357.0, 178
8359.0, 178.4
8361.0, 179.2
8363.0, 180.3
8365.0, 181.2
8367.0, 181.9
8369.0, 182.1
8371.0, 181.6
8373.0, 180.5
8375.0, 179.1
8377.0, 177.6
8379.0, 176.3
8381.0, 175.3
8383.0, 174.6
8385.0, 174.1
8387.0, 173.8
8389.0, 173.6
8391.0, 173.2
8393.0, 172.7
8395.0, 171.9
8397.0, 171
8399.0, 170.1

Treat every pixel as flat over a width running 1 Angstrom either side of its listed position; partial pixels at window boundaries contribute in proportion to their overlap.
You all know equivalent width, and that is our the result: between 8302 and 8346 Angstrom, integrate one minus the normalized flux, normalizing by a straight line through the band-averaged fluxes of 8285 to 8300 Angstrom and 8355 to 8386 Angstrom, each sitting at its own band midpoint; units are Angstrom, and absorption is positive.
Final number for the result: 0.6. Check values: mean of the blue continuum 171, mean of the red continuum 179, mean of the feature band 171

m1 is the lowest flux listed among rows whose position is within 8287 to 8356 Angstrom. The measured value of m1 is 165.2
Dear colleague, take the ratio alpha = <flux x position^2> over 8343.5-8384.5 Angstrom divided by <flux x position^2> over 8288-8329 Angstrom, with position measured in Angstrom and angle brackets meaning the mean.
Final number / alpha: 1.07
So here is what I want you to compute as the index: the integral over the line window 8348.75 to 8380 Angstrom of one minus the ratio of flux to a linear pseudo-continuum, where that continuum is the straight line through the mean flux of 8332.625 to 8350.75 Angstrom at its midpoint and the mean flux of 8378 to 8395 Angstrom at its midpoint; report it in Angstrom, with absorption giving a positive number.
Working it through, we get -0.8 Angstrom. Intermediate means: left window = 175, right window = 174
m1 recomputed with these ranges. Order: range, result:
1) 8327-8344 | 173.1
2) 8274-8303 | 169.3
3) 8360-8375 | 179.1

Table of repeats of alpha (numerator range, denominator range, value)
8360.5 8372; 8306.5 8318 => 1.09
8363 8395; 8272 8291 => 1.05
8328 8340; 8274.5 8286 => 1.01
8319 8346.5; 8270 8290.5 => 1.01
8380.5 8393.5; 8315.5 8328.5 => 1.05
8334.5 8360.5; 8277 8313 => 1.04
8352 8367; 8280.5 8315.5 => 1.07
